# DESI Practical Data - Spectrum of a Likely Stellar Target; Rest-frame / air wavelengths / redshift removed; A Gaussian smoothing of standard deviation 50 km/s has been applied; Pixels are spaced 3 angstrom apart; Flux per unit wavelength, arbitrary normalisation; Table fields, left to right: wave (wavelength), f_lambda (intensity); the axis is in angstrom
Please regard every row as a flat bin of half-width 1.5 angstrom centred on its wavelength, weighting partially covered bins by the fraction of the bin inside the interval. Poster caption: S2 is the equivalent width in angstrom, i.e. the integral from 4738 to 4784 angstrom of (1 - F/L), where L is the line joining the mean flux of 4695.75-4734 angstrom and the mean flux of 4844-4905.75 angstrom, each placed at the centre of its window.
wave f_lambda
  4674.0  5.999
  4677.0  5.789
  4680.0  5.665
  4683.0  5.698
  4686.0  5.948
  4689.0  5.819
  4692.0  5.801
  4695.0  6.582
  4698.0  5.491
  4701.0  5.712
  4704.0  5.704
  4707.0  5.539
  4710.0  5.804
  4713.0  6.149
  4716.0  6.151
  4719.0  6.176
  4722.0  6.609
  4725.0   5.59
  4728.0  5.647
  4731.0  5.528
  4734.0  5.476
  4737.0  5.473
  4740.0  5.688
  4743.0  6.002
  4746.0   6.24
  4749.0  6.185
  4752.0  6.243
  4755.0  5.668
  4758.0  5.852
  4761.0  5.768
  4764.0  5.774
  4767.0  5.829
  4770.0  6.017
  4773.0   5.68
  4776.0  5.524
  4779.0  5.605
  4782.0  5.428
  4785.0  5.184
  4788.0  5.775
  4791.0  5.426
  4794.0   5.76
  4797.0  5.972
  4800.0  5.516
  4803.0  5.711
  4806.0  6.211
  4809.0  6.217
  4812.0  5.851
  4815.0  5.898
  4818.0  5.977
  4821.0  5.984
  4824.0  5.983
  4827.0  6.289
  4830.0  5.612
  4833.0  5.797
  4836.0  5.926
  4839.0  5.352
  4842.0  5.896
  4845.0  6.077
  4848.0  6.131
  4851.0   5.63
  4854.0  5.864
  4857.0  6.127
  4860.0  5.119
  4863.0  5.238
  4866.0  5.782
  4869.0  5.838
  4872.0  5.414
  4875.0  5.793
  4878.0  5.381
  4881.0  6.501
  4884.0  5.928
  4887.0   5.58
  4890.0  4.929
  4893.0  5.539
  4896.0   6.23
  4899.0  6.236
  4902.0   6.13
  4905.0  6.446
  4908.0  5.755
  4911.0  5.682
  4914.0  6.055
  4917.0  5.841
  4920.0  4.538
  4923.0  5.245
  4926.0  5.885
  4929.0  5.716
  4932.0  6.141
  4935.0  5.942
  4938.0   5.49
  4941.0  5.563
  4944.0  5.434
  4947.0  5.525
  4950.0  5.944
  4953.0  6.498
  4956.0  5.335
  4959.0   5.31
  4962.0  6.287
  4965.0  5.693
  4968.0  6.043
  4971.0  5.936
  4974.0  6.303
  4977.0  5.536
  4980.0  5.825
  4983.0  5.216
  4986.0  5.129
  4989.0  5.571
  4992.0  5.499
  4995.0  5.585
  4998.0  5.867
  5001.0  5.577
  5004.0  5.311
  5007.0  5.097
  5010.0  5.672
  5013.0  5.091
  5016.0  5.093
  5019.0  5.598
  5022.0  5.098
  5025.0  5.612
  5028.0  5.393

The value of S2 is 0.05 angstrom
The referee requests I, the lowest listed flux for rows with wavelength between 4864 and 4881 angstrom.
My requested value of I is 5.381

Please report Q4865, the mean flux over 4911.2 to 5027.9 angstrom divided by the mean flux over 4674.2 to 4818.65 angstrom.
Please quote 1.0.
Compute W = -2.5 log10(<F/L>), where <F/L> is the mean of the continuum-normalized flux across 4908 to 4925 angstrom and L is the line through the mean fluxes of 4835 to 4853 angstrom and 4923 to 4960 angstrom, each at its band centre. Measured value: 0.05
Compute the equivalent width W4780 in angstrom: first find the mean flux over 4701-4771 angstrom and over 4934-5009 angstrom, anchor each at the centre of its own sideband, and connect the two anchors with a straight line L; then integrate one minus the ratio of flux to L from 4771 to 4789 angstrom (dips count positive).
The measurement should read 0.9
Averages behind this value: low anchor 5.87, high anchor 5.66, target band 5.54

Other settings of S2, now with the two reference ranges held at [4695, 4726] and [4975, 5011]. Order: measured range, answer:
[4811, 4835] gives -0.7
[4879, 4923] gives -1.2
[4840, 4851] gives -0.4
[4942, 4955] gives -0.6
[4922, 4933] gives -0.3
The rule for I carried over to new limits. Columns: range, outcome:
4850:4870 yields 5.119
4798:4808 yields 5.516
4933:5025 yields 5.091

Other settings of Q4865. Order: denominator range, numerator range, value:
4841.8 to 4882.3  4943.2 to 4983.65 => 1.01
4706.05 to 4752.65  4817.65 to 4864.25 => 0.98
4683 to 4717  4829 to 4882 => 0.98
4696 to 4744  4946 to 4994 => 0.99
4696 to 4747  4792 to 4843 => 1.01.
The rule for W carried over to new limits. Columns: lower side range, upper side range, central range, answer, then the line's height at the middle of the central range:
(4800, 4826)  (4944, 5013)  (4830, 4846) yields 0.024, 5.91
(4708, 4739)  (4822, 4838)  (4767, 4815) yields 0.028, 5.89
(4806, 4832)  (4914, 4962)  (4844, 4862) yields 0.017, 5.89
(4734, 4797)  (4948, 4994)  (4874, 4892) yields 0.013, 5.74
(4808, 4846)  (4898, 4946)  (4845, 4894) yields 0.028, 5.84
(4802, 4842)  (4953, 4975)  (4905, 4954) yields 0.031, 5.89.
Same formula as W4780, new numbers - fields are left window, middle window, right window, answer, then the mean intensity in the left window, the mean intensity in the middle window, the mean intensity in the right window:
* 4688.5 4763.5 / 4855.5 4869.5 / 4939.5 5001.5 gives 0.4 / 5.88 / 5.61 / 5.7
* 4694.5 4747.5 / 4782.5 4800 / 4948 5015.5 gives 0.6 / 5.85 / 5.6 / 5.64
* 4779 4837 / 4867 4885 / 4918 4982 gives -0.1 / 5.81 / 5.81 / 5.72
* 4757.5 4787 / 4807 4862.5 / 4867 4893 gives -2.0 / 5.66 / 5.87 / 5.67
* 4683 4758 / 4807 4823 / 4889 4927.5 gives -0.5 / 5.88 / 5.99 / 5.74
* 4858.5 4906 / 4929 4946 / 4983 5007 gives -0.3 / 5.75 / 5.71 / 5.46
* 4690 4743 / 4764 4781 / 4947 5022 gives 0.2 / 5.84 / 5.73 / 5.61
